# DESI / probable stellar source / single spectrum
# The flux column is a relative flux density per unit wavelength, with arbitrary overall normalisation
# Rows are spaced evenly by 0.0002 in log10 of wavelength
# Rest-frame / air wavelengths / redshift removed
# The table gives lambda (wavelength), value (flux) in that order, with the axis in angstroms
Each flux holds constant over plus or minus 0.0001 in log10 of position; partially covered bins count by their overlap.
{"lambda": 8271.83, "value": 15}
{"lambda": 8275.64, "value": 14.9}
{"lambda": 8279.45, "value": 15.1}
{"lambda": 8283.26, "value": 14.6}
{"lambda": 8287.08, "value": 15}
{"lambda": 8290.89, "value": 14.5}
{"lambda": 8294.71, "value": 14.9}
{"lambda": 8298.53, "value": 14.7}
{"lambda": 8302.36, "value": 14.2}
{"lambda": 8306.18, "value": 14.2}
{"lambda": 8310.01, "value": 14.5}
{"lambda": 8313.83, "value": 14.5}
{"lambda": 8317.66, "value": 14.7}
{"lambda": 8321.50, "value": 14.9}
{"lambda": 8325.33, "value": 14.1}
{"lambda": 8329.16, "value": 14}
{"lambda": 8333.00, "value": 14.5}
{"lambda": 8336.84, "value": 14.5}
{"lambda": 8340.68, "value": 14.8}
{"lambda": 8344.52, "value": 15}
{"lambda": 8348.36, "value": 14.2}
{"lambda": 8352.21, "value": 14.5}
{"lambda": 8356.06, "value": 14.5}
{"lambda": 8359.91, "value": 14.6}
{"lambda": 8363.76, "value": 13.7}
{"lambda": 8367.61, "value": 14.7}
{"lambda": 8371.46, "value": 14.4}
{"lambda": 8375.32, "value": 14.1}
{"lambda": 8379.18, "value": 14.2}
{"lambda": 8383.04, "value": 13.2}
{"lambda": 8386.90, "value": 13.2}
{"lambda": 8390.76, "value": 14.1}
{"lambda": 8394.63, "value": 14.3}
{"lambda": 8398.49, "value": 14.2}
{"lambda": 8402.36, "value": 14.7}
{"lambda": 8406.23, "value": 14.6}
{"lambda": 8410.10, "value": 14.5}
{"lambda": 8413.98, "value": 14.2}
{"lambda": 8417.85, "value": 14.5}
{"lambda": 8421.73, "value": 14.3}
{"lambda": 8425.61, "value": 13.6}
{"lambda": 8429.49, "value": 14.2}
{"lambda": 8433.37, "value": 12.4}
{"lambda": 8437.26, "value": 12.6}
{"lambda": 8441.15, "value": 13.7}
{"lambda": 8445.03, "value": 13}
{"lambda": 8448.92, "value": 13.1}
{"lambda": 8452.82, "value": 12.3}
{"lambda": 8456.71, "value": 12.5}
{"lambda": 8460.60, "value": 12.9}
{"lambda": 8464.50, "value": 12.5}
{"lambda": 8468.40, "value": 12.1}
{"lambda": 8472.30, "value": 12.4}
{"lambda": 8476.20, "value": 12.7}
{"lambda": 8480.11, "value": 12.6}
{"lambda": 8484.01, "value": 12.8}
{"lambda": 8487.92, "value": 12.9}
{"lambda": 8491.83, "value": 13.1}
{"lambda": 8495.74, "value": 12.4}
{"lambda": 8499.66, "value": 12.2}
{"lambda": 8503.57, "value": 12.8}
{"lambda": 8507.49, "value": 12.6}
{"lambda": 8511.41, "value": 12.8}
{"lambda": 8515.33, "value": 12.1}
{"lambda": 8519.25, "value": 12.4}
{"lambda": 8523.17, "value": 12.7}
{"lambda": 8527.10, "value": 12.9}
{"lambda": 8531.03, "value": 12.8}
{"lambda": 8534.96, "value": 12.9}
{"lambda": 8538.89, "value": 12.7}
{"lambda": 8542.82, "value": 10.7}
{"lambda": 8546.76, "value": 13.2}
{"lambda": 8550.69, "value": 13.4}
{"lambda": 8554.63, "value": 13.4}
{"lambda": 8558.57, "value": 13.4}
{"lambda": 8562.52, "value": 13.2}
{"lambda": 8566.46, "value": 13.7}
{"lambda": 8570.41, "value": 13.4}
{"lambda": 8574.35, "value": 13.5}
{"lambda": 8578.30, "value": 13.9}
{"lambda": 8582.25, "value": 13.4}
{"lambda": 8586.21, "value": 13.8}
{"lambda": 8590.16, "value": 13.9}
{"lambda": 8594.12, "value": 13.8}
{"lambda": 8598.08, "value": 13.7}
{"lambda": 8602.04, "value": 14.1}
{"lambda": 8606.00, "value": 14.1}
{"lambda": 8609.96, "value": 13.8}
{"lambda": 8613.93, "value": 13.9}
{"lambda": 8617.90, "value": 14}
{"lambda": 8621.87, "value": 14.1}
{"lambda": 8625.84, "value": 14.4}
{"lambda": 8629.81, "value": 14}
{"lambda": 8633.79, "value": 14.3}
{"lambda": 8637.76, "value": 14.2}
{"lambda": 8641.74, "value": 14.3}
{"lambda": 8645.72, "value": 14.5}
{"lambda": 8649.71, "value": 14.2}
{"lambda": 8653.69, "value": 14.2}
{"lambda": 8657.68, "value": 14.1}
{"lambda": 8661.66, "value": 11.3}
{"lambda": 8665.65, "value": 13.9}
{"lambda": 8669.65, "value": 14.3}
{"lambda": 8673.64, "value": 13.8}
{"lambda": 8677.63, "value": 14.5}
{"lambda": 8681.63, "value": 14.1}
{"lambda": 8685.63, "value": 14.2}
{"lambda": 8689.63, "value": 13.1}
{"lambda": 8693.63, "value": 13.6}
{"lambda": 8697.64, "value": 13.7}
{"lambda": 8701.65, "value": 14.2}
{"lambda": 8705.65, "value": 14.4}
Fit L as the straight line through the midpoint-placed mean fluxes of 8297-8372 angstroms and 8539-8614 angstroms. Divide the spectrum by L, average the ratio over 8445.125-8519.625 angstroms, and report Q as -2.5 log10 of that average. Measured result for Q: 0.10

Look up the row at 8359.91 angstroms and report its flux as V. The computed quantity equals 14.6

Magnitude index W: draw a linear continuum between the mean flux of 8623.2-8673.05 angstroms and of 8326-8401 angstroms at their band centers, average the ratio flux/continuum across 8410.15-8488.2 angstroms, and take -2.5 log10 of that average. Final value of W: 0.085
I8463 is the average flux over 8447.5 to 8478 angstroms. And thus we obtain 12.6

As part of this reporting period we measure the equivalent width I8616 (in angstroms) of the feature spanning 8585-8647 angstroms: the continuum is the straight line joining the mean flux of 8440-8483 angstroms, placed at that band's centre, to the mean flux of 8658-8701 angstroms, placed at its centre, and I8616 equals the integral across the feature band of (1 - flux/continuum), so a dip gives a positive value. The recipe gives -3.0 angstroms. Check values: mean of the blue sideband 12.7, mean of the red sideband 13.7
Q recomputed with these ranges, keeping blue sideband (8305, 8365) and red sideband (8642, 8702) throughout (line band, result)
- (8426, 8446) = 0.083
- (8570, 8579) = 0.033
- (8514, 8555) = 0.119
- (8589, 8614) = 0.006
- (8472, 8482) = 0.131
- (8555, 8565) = 0.057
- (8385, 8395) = 0.043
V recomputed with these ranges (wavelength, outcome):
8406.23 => 14.6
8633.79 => 14.3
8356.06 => 14.5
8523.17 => 12.7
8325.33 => 14.1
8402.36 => 14.7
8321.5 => 14.9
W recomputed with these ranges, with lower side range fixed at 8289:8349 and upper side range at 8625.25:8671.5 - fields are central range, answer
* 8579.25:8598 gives 0.03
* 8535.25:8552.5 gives 0.13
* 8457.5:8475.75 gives 0.14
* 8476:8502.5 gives 0.13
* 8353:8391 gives 0.03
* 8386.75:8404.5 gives 0.01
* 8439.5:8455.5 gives 0.10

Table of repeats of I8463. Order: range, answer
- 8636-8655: 14.3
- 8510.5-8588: 13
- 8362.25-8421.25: 14.2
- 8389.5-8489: 13.4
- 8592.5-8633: 14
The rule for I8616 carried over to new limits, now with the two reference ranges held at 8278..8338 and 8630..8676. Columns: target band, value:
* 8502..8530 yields 3.08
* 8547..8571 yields 1.18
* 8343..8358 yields -0.06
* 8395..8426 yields 0.01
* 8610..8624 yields 0.02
